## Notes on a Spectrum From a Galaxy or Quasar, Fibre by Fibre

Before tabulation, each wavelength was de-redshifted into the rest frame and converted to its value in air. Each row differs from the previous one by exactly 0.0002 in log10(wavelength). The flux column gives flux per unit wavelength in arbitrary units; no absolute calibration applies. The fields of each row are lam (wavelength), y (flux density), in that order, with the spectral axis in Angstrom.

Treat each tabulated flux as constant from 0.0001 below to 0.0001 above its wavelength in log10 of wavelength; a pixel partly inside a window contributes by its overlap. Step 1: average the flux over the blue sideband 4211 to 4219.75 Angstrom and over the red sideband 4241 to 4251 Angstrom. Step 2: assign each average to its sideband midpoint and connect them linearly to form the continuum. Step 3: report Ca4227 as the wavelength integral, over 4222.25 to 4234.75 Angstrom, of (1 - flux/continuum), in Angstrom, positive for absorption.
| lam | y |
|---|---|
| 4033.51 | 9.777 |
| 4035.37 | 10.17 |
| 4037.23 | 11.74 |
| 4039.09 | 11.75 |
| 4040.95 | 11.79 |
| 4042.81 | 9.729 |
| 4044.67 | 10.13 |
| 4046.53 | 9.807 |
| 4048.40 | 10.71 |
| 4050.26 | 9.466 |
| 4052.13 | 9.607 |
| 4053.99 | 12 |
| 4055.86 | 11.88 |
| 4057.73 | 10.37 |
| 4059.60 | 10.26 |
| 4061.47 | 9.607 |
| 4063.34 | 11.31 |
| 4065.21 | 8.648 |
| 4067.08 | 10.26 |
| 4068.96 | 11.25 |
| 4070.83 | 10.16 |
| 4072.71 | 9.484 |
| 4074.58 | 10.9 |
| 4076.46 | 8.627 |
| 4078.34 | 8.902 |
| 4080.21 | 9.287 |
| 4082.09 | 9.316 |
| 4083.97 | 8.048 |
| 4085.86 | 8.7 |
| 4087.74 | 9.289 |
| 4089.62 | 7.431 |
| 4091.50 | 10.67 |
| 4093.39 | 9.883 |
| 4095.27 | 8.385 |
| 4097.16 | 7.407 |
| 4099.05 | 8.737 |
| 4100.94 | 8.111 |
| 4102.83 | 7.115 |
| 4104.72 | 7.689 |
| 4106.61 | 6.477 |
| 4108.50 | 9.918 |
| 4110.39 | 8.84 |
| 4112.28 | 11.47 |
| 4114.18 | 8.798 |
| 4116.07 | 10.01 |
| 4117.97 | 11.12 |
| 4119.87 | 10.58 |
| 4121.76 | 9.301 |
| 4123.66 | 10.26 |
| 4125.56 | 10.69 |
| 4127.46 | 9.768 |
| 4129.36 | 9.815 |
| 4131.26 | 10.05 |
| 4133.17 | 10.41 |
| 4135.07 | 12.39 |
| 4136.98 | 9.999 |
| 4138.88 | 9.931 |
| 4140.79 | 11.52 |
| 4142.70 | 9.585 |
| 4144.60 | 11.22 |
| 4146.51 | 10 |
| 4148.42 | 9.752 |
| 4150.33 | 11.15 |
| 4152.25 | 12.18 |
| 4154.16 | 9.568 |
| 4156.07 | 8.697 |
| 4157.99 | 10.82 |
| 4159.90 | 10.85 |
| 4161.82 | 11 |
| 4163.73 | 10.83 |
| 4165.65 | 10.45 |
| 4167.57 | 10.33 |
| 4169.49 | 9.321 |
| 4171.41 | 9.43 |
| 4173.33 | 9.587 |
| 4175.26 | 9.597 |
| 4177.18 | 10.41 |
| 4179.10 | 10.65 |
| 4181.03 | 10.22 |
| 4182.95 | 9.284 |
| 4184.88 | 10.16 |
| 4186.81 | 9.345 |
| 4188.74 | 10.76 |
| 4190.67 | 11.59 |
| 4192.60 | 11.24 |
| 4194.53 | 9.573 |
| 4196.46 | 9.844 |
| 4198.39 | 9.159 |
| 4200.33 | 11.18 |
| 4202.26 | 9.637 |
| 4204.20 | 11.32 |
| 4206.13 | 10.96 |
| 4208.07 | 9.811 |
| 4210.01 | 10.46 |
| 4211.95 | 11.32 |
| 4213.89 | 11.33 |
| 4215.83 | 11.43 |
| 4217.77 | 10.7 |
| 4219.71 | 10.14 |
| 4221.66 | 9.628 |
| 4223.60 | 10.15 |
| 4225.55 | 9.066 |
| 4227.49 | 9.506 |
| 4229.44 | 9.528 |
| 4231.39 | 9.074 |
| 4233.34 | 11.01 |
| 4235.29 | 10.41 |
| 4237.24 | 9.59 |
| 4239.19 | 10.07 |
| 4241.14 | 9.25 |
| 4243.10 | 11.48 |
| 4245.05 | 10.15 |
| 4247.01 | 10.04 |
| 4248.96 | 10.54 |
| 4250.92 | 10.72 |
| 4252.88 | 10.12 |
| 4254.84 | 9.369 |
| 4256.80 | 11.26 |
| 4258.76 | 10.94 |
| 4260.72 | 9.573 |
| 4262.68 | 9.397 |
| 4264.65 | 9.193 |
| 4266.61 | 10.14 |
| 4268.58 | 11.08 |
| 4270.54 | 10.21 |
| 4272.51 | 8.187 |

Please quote 1.2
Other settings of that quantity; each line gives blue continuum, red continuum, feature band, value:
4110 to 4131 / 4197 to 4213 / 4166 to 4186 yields 0.8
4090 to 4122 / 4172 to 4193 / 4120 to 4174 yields -3.7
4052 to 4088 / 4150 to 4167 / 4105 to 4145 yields 1.1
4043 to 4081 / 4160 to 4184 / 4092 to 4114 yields 3.3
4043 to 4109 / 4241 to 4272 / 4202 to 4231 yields -0.8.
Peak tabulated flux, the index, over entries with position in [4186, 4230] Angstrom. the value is 11.59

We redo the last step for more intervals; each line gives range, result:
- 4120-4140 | 12.39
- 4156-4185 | 11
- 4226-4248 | 11.48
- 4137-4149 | 11.52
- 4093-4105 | 9.883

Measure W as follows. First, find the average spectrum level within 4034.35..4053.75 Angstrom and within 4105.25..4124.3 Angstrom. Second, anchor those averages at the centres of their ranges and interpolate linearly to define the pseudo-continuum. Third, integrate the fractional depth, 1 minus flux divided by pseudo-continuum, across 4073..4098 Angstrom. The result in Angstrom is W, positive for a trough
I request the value 2.5 Angstrom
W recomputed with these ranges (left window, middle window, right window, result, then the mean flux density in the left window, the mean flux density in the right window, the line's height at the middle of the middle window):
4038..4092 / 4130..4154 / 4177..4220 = -0.9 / 9.98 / 10.5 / 10.3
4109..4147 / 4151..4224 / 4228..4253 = -1.0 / 10.3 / 10.1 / 10.2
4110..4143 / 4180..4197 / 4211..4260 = 0.1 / 10.3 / 10.3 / 10.3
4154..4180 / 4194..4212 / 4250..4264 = -0.3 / 10.1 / 10.2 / 10.1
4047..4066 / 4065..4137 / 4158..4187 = 5.9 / 10.4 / 10.1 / 10.3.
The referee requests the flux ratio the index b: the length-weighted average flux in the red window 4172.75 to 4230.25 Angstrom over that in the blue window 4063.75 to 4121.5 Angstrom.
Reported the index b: 1.1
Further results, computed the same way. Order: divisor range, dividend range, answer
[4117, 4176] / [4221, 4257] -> 0.97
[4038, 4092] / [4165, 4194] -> 1.02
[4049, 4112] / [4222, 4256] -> 1.07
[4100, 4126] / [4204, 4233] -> 1.11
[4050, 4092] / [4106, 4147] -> 1.03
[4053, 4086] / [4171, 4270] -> 1.02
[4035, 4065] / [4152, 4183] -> 0.96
